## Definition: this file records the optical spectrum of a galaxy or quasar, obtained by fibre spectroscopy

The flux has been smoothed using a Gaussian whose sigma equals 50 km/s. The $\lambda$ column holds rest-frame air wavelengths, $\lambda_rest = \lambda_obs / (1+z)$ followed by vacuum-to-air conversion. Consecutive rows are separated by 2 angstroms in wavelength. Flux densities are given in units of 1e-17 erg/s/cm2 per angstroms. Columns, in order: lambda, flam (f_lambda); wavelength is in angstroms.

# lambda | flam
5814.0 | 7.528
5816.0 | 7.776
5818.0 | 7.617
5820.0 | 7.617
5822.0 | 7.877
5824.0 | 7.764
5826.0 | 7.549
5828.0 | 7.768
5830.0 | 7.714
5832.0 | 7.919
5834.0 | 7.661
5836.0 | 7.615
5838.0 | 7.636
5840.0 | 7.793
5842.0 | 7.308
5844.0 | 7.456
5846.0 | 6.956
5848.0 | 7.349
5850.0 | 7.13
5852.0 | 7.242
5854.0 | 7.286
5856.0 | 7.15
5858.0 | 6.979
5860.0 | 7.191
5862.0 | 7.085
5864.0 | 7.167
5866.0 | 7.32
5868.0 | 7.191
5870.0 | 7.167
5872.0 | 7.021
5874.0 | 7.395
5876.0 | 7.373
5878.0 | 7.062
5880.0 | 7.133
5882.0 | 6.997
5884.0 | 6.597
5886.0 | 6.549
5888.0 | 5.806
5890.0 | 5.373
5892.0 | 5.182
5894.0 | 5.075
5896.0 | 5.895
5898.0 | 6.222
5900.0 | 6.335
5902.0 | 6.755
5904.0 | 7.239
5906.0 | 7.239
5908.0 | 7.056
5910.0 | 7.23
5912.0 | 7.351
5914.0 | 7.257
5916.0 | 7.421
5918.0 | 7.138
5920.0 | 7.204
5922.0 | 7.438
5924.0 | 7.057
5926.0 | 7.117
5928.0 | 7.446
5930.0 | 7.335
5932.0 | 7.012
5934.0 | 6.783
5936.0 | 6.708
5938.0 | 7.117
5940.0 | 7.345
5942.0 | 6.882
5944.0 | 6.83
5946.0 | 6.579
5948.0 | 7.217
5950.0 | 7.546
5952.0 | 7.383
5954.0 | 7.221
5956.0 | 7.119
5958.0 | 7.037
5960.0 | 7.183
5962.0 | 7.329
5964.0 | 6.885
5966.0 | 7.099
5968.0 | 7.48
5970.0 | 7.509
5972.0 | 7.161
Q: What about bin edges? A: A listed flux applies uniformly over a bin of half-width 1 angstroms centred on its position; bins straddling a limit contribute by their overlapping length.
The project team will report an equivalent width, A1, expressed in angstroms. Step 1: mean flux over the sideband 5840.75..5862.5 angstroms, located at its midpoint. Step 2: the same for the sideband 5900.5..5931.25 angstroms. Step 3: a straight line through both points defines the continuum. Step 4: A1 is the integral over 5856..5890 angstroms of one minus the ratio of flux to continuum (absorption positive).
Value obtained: 1.2 angstroms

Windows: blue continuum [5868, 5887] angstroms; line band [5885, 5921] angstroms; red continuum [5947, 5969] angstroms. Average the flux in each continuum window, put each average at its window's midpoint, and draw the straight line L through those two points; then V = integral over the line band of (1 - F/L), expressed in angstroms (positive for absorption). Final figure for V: 2.68 angstroms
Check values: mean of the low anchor 7.04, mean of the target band 6.57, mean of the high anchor 7.23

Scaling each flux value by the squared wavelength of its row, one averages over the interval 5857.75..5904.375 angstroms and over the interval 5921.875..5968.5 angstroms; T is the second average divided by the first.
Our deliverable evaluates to 1.1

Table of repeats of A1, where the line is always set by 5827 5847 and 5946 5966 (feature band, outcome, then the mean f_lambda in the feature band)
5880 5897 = 3.2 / 6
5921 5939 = 0.4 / 7.11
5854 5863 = 0.5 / 7.12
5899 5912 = 0.6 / 7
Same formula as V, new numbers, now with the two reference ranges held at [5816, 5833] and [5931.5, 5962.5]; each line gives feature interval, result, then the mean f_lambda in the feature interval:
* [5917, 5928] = -0.01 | 7.21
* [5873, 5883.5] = 0.40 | 7.16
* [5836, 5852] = 0.51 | 7.38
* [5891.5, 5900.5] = 1.97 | 5.74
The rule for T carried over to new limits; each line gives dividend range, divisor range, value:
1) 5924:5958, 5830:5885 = 1.00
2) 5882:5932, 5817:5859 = 0.92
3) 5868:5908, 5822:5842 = 0.87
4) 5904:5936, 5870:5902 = 1.13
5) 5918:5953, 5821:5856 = 0.98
